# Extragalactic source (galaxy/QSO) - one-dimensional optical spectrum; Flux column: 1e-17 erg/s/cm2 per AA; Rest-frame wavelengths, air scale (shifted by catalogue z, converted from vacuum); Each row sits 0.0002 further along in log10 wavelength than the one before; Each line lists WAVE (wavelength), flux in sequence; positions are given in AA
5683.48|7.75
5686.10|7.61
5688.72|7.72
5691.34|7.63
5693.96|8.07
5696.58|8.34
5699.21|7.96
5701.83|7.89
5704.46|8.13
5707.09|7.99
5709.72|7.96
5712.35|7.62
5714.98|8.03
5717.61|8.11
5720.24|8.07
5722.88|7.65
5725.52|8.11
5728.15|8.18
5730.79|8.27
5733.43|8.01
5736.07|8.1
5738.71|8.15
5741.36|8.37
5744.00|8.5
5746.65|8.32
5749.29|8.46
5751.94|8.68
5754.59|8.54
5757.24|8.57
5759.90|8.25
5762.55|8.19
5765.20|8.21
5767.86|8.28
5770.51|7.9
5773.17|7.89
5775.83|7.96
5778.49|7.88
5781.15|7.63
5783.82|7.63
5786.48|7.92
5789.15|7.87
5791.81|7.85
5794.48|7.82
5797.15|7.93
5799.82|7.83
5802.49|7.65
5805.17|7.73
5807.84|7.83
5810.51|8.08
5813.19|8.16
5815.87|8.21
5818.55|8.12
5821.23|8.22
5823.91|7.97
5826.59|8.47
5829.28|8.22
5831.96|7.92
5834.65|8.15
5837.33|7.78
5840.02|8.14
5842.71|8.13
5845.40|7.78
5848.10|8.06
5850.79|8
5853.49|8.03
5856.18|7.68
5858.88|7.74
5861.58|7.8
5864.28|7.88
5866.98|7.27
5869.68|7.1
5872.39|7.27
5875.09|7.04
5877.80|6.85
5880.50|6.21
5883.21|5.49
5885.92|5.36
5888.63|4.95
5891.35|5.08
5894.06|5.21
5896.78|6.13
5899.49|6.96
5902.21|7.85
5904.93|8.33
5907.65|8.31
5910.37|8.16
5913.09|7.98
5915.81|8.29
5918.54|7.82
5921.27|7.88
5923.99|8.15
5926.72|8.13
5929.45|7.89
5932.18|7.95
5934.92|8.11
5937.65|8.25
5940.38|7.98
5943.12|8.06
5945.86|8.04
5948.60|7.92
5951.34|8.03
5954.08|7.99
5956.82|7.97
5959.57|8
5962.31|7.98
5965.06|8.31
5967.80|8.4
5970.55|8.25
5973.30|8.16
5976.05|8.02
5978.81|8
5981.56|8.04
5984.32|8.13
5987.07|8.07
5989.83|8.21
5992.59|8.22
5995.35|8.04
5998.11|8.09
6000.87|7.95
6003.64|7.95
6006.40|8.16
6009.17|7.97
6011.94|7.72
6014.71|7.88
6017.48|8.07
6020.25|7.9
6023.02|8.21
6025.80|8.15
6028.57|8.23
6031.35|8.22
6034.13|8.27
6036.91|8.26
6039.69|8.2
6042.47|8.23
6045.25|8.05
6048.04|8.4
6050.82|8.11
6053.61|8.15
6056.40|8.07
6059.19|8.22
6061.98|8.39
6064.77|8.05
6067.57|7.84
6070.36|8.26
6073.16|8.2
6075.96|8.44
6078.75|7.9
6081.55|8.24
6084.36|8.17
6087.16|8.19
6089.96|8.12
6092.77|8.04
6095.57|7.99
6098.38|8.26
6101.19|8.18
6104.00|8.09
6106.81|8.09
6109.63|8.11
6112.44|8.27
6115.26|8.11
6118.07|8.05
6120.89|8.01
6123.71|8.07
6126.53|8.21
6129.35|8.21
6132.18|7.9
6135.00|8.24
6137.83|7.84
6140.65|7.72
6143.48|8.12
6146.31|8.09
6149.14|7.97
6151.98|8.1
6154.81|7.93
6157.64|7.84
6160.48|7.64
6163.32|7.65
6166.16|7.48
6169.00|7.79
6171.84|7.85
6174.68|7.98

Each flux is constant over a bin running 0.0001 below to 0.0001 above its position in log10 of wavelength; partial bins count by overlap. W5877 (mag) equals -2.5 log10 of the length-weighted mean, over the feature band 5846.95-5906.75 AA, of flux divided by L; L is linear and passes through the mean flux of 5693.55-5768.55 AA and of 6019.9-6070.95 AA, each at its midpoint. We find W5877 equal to 0.180 mag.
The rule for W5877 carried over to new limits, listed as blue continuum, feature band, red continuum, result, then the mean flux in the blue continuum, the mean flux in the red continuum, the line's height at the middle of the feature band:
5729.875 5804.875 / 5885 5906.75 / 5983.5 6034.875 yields 0.271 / 8.09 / 8.07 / 8.08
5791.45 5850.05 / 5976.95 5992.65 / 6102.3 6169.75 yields -0.014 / 8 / 7.98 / 7.99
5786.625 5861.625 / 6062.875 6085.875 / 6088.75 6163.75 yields -0.016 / 7.97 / 8.04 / 8.02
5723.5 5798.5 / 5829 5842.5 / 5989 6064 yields 0.011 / 8.12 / 8.12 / 8.12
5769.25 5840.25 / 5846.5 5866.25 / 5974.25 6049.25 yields 0.017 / 7.95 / 8.1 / 7.99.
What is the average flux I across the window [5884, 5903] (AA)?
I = 5.86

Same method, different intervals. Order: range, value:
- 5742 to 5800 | 8.1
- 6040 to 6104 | 8.16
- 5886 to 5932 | 7.28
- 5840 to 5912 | 7.12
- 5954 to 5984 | 8.11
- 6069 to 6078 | 8.27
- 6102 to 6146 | 8.07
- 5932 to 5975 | 8.09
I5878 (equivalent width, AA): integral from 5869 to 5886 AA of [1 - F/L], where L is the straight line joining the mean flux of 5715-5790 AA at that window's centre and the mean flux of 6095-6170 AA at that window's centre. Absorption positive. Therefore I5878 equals 3.3 AA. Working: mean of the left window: 8.13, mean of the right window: 8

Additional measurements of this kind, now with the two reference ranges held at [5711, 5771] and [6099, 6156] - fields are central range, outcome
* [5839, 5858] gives 0.47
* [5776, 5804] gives 1.30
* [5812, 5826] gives 0.04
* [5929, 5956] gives 0.36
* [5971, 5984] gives 0.07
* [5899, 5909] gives 0.25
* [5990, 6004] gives 0.07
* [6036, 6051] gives -0.22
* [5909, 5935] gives 0.35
